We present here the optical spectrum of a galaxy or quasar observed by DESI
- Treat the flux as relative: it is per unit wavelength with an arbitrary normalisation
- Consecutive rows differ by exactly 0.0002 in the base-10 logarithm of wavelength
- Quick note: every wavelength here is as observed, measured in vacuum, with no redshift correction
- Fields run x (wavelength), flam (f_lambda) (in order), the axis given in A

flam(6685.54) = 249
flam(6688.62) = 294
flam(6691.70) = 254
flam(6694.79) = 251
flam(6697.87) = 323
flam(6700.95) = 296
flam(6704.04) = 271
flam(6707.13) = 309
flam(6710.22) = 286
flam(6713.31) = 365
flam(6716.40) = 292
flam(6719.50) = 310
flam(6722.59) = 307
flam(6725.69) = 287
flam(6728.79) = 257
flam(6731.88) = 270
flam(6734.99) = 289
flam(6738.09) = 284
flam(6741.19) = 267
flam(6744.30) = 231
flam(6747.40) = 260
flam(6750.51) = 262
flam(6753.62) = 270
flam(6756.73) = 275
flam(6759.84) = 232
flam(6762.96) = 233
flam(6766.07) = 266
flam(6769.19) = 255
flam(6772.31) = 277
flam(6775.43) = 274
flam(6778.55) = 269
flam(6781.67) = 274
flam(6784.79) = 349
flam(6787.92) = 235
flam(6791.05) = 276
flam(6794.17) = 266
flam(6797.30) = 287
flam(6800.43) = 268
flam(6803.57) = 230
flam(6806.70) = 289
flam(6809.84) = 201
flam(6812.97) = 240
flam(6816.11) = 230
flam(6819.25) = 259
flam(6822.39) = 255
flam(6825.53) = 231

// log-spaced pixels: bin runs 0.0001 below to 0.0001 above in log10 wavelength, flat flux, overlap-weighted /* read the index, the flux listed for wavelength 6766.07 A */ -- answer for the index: 266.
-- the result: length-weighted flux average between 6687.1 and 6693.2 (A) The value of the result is 274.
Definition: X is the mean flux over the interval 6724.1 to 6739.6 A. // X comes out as 277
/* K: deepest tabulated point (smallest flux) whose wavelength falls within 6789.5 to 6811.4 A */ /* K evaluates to 201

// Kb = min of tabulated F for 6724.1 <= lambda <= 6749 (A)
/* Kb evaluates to 231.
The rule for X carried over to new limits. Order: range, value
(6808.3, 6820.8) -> 233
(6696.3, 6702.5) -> 309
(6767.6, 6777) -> 269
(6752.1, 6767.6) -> 255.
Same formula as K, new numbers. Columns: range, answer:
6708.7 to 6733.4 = 257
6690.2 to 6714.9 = 251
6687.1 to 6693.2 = 254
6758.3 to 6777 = 232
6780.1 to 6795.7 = 235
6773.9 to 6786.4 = 269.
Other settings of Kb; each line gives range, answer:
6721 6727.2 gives 287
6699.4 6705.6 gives 271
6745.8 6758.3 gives 260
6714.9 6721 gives 292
